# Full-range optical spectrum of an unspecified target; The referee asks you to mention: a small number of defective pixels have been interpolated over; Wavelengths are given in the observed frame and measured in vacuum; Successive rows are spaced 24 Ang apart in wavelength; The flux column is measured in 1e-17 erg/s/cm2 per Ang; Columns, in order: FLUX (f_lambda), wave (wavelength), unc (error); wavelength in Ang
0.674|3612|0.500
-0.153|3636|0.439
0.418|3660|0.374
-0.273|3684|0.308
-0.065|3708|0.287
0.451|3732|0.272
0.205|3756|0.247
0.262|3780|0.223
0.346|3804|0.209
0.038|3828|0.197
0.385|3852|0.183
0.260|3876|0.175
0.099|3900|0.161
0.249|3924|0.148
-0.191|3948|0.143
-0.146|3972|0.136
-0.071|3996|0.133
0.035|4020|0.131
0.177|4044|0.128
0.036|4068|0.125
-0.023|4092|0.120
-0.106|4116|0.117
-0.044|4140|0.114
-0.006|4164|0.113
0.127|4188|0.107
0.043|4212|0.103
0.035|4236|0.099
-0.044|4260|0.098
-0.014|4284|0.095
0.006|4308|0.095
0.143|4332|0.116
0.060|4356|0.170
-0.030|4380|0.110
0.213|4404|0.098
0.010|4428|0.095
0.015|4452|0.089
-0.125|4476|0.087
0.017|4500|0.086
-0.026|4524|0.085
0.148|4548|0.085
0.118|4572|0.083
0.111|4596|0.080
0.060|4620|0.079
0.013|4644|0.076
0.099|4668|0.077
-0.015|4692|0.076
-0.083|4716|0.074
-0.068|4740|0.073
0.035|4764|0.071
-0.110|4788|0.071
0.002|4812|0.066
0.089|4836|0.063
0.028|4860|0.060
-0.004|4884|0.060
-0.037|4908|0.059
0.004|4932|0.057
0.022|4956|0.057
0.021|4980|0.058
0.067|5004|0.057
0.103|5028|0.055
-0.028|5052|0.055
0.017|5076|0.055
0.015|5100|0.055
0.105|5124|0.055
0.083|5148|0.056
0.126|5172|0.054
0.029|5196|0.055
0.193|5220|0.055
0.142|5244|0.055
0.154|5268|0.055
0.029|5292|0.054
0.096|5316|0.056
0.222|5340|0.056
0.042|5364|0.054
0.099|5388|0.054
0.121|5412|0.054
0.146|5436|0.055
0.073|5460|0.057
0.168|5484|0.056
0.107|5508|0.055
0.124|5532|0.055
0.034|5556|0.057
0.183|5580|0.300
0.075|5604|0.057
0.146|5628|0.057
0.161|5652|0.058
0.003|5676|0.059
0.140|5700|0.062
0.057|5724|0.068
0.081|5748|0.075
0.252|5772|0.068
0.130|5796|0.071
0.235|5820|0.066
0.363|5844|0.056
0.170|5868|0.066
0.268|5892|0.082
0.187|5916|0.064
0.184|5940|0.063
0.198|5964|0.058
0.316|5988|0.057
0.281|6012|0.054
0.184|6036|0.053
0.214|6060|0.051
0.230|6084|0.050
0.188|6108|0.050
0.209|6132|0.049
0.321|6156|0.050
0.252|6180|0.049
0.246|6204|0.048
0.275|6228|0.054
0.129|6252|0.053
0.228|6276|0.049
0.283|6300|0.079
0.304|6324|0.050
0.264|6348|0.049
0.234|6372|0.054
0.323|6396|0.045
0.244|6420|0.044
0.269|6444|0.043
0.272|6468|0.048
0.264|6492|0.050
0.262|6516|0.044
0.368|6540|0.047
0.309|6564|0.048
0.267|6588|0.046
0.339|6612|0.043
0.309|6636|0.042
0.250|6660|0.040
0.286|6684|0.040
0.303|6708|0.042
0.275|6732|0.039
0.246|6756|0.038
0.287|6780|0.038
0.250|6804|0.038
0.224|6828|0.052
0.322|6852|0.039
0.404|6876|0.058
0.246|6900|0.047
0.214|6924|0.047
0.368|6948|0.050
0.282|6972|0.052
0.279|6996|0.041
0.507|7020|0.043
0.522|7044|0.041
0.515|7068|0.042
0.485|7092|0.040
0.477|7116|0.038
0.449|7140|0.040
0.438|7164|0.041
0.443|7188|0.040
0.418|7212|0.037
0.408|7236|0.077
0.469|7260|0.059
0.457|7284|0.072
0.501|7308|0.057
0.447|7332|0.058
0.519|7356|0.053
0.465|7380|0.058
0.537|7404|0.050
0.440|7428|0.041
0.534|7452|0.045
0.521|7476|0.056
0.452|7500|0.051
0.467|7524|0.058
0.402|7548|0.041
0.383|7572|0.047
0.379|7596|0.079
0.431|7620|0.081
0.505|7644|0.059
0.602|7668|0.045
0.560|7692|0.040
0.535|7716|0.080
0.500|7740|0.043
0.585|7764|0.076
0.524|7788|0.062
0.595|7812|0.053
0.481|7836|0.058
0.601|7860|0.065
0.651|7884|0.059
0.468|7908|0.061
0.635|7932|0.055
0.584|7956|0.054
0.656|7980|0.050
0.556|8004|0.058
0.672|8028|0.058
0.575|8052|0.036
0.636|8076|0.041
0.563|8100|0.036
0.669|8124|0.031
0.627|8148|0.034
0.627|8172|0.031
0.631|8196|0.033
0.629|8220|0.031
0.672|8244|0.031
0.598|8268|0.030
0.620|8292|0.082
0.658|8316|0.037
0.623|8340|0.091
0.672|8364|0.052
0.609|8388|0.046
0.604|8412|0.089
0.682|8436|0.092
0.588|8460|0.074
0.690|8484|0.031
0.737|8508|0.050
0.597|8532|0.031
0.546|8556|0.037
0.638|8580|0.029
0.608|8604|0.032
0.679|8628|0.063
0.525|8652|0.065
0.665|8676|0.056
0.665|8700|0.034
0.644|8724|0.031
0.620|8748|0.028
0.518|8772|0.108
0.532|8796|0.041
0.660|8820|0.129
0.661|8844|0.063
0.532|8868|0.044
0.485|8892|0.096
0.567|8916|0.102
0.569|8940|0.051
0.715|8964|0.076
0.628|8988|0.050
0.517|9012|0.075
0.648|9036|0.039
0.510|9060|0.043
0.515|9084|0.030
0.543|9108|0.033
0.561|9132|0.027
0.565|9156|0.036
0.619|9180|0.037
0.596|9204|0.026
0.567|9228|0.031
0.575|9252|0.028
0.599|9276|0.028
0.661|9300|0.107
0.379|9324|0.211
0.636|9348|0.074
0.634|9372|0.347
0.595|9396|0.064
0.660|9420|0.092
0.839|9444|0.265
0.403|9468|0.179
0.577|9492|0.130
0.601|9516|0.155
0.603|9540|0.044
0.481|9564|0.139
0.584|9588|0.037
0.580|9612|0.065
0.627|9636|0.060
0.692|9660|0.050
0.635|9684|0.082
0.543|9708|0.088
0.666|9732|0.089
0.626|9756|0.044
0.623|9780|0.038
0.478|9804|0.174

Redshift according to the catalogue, 0.76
